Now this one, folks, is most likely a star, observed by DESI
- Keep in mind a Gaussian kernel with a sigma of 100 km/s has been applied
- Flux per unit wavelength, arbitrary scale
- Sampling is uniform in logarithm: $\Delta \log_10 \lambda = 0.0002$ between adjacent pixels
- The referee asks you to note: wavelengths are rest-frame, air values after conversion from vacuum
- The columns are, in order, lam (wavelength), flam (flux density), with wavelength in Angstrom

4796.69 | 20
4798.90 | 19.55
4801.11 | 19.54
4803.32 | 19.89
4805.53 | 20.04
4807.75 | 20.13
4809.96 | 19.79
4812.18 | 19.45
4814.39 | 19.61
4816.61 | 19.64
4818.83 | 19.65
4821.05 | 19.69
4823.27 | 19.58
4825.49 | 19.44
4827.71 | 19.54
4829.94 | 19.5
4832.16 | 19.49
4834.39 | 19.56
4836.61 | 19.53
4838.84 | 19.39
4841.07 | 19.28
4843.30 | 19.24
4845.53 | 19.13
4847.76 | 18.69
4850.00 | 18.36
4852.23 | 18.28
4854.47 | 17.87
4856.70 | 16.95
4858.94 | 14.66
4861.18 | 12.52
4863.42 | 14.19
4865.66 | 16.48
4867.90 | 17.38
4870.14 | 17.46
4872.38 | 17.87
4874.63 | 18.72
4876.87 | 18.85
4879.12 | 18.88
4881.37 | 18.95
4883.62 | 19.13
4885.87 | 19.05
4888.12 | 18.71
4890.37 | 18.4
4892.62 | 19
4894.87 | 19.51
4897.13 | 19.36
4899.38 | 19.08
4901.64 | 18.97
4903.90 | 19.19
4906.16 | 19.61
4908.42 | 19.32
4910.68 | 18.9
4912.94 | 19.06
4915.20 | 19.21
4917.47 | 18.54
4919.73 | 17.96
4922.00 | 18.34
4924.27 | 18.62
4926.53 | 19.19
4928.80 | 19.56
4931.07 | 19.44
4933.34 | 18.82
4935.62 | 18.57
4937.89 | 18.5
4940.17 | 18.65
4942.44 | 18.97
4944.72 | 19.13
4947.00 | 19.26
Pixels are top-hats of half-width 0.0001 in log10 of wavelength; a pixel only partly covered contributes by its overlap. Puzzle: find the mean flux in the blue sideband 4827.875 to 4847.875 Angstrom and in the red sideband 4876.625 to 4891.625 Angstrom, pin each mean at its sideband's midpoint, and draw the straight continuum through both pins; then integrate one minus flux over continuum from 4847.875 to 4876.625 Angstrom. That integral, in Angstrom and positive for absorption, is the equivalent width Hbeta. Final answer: 3.35 Angstrom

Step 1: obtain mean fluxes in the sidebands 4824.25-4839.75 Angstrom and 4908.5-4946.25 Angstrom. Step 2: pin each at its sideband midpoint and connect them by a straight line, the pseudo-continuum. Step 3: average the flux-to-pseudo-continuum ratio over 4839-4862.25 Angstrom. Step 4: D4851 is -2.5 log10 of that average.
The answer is 0.11 mag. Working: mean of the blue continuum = 19.5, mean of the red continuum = 18.9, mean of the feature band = 17.6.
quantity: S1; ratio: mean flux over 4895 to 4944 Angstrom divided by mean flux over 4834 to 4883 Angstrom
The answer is 1.1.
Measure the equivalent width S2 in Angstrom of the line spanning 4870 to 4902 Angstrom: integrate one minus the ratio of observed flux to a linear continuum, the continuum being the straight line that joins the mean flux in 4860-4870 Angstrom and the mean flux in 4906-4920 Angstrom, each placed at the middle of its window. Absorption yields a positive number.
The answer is -3.6 Angstrom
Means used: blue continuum 15.4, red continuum 19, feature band 18.8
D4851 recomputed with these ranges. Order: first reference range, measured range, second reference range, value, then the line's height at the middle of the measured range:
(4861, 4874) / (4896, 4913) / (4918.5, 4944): -0.084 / 17.8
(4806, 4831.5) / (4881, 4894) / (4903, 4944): 0.016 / 19.2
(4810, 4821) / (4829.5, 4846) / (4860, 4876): -0.066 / 18.3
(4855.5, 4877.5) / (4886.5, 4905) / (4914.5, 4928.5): -0.082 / 17.6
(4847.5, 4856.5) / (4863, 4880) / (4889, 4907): 0.057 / 18.5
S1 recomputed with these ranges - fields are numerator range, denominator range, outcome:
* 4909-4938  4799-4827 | 0.96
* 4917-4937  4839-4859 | 1.03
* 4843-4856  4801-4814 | 0.93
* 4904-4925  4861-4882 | 1.09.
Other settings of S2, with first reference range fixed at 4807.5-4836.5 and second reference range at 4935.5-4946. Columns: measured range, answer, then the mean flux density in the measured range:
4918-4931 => 0.1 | 18.8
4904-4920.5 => 0.0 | 19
